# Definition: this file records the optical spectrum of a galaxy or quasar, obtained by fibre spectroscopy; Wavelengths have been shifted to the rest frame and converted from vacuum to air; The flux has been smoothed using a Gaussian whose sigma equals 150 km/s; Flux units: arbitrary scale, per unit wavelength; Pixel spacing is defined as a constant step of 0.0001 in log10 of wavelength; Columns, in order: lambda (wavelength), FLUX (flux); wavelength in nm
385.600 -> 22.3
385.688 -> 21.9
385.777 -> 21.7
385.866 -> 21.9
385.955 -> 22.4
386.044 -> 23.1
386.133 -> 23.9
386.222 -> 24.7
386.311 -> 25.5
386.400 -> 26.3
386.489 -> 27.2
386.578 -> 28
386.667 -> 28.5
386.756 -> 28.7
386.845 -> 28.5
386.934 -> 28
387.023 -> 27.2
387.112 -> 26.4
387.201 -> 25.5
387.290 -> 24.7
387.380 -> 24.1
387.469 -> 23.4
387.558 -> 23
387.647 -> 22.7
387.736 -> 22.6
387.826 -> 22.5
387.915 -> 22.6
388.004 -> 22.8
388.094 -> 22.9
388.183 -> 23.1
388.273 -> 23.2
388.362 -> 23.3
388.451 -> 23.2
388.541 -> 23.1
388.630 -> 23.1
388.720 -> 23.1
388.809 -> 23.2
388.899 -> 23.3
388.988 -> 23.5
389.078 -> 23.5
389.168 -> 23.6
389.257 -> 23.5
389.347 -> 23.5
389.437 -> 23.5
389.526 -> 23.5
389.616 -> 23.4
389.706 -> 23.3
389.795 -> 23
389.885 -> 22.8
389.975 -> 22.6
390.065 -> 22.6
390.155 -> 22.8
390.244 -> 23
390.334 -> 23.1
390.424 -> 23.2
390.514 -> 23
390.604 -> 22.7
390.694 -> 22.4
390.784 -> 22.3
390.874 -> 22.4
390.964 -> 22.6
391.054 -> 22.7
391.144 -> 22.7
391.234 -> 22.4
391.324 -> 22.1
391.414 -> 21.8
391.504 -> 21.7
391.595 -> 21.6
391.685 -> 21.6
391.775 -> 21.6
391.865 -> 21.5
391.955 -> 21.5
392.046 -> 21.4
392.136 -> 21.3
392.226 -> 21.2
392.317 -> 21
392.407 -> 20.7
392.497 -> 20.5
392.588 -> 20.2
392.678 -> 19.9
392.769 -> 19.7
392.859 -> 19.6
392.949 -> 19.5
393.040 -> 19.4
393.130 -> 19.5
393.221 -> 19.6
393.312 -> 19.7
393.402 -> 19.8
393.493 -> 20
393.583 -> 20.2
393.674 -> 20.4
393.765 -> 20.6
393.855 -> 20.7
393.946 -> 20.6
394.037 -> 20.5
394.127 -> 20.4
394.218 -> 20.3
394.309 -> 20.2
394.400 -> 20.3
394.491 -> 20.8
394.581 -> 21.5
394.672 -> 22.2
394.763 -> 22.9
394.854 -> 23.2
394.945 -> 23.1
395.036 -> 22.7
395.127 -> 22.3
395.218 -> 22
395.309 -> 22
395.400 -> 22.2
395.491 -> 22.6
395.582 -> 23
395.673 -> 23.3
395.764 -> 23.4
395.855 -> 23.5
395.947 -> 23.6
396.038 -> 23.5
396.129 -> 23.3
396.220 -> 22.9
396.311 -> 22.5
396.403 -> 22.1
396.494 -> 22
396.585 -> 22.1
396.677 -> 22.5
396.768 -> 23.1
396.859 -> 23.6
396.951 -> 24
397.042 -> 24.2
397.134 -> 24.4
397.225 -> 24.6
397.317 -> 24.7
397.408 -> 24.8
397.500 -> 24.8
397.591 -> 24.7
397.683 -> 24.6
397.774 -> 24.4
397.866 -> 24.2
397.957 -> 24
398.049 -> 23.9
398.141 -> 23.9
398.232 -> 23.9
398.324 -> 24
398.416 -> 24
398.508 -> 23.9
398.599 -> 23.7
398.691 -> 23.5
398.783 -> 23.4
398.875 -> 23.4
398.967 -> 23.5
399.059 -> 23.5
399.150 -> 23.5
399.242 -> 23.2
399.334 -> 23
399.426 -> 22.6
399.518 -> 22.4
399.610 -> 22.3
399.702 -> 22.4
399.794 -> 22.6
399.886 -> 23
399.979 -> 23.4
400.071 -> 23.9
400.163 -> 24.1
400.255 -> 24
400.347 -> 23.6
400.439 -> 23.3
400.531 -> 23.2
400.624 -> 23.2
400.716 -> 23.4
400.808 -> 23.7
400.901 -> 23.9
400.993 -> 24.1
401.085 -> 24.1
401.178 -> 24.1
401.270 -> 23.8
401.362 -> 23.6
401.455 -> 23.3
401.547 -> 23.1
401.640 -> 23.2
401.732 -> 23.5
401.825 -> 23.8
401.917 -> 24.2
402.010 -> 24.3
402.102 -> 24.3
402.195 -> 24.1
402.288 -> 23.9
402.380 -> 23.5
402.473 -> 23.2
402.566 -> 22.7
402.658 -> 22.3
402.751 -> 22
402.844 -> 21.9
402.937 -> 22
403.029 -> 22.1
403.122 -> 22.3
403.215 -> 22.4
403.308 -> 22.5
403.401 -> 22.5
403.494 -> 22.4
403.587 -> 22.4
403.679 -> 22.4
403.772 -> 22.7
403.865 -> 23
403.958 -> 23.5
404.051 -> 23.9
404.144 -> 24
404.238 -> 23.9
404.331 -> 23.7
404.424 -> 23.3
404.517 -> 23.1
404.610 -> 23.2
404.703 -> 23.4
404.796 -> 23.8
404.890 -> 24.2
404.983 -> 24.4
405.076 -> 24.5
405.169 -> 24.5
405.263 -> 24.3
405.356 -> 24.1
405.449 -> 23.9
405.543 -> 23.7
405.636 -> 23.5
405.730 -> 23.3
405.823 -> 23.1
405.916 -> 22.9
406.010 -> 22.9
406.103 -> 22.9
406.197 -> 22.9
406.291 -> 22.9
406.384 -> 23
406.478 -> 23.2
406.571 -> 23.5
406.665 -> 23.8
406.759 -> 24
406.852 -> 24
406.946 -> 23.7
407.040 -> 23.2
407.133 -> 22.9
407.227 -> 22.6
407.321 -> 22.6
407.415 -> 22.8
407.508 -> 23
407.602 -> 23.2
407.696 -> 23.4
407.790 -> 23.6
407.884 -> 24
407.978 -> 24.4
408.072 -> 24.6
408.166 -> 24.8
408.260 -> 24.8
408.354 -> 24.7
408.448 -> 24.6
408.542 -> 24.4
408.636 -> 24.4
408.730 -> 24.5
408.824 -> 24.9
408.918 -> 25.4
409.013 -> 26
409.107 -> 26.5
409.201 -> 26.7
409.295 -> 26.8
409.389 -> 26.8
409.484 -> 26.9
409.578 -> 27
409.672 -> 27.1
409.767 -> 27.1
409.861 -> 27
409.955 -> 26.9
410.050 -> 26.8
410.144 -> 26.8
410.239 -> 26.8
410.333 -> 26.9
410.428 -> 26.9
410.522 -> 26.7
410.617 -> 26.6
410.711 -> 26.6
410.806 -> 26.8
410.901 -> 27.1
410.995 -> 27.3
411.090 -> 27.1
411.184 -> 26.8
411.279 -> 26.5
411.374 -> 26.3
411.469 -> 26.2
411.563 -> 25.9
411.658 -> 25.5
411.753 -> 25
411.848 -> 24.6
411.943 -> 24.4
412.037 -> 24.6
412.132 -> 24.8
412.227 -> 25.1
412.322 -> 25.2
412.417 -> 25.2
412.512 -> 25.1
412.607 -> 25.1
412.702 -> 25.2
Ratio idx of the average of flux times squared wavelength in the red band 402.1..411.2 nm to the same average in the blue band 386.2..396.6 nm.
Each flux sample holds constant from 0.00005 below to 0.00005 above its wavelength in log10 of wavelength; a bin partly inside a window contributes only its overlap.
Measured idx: 1.2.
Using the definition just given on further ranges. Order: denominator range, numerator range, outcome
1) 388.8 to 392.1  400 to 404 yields 1.09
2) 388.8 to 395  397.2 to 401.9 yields 1.13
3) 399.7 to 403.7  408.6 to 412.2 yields 1.18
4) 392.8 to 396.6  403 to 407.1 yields 1.14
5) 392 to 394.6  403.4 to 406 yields 1.22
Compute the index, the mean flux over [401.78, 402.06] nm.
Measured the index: 24.2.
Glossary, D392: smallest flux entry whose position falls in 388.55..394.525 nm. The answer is 19.4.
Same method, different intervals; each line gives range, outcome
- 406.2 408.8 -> 22.6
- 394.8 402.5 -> 22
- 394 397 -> 20.2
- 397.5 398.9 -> 23.4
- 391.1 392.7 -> 19.9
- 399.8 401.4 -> 23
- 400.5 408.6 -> 21.9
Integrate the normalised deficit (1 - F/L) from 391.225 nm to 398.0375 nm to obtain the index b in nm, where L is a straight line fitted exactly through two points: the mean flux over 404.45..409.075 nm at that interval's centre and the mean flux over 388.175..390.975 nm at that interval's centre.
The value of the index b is 0.38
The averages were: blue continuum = 23.1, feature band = 22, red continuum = 23.8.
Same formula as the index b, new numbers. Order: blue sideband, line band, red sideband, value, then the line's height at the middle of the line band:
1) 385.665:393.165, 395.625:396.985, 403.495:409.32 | 0.02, 23.4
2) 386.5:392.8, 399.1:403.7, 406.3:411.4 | 0.24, 24.4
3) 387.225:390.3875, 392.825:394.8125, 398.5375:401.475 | 0.25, 23.3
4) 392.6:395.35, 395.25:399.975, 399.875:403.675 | -0.32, 21.9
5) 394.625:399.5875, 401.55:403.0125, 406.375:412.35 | 0.06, 24.2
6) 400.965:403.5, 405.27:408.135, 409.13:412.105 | 0.17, 24.9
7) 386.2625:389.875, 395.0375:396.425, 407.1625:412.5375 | 0.11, 24.8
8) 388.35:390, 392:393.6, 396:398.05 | 0.22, 23.5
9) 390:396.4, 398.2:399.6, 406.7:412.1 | -0.03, 23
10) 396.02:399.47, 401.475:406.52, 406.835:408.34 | 0.07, 23.6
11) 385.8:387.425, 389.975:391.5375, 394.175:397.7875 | 0.12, 24.5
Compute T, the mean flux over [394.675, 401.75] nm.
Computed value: 23.4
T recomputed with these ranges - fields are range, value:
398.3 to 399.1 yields 23.6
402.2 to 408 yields 23.2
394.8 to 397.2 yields 23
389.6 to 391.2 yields 22.8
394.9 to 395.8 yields 22.7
